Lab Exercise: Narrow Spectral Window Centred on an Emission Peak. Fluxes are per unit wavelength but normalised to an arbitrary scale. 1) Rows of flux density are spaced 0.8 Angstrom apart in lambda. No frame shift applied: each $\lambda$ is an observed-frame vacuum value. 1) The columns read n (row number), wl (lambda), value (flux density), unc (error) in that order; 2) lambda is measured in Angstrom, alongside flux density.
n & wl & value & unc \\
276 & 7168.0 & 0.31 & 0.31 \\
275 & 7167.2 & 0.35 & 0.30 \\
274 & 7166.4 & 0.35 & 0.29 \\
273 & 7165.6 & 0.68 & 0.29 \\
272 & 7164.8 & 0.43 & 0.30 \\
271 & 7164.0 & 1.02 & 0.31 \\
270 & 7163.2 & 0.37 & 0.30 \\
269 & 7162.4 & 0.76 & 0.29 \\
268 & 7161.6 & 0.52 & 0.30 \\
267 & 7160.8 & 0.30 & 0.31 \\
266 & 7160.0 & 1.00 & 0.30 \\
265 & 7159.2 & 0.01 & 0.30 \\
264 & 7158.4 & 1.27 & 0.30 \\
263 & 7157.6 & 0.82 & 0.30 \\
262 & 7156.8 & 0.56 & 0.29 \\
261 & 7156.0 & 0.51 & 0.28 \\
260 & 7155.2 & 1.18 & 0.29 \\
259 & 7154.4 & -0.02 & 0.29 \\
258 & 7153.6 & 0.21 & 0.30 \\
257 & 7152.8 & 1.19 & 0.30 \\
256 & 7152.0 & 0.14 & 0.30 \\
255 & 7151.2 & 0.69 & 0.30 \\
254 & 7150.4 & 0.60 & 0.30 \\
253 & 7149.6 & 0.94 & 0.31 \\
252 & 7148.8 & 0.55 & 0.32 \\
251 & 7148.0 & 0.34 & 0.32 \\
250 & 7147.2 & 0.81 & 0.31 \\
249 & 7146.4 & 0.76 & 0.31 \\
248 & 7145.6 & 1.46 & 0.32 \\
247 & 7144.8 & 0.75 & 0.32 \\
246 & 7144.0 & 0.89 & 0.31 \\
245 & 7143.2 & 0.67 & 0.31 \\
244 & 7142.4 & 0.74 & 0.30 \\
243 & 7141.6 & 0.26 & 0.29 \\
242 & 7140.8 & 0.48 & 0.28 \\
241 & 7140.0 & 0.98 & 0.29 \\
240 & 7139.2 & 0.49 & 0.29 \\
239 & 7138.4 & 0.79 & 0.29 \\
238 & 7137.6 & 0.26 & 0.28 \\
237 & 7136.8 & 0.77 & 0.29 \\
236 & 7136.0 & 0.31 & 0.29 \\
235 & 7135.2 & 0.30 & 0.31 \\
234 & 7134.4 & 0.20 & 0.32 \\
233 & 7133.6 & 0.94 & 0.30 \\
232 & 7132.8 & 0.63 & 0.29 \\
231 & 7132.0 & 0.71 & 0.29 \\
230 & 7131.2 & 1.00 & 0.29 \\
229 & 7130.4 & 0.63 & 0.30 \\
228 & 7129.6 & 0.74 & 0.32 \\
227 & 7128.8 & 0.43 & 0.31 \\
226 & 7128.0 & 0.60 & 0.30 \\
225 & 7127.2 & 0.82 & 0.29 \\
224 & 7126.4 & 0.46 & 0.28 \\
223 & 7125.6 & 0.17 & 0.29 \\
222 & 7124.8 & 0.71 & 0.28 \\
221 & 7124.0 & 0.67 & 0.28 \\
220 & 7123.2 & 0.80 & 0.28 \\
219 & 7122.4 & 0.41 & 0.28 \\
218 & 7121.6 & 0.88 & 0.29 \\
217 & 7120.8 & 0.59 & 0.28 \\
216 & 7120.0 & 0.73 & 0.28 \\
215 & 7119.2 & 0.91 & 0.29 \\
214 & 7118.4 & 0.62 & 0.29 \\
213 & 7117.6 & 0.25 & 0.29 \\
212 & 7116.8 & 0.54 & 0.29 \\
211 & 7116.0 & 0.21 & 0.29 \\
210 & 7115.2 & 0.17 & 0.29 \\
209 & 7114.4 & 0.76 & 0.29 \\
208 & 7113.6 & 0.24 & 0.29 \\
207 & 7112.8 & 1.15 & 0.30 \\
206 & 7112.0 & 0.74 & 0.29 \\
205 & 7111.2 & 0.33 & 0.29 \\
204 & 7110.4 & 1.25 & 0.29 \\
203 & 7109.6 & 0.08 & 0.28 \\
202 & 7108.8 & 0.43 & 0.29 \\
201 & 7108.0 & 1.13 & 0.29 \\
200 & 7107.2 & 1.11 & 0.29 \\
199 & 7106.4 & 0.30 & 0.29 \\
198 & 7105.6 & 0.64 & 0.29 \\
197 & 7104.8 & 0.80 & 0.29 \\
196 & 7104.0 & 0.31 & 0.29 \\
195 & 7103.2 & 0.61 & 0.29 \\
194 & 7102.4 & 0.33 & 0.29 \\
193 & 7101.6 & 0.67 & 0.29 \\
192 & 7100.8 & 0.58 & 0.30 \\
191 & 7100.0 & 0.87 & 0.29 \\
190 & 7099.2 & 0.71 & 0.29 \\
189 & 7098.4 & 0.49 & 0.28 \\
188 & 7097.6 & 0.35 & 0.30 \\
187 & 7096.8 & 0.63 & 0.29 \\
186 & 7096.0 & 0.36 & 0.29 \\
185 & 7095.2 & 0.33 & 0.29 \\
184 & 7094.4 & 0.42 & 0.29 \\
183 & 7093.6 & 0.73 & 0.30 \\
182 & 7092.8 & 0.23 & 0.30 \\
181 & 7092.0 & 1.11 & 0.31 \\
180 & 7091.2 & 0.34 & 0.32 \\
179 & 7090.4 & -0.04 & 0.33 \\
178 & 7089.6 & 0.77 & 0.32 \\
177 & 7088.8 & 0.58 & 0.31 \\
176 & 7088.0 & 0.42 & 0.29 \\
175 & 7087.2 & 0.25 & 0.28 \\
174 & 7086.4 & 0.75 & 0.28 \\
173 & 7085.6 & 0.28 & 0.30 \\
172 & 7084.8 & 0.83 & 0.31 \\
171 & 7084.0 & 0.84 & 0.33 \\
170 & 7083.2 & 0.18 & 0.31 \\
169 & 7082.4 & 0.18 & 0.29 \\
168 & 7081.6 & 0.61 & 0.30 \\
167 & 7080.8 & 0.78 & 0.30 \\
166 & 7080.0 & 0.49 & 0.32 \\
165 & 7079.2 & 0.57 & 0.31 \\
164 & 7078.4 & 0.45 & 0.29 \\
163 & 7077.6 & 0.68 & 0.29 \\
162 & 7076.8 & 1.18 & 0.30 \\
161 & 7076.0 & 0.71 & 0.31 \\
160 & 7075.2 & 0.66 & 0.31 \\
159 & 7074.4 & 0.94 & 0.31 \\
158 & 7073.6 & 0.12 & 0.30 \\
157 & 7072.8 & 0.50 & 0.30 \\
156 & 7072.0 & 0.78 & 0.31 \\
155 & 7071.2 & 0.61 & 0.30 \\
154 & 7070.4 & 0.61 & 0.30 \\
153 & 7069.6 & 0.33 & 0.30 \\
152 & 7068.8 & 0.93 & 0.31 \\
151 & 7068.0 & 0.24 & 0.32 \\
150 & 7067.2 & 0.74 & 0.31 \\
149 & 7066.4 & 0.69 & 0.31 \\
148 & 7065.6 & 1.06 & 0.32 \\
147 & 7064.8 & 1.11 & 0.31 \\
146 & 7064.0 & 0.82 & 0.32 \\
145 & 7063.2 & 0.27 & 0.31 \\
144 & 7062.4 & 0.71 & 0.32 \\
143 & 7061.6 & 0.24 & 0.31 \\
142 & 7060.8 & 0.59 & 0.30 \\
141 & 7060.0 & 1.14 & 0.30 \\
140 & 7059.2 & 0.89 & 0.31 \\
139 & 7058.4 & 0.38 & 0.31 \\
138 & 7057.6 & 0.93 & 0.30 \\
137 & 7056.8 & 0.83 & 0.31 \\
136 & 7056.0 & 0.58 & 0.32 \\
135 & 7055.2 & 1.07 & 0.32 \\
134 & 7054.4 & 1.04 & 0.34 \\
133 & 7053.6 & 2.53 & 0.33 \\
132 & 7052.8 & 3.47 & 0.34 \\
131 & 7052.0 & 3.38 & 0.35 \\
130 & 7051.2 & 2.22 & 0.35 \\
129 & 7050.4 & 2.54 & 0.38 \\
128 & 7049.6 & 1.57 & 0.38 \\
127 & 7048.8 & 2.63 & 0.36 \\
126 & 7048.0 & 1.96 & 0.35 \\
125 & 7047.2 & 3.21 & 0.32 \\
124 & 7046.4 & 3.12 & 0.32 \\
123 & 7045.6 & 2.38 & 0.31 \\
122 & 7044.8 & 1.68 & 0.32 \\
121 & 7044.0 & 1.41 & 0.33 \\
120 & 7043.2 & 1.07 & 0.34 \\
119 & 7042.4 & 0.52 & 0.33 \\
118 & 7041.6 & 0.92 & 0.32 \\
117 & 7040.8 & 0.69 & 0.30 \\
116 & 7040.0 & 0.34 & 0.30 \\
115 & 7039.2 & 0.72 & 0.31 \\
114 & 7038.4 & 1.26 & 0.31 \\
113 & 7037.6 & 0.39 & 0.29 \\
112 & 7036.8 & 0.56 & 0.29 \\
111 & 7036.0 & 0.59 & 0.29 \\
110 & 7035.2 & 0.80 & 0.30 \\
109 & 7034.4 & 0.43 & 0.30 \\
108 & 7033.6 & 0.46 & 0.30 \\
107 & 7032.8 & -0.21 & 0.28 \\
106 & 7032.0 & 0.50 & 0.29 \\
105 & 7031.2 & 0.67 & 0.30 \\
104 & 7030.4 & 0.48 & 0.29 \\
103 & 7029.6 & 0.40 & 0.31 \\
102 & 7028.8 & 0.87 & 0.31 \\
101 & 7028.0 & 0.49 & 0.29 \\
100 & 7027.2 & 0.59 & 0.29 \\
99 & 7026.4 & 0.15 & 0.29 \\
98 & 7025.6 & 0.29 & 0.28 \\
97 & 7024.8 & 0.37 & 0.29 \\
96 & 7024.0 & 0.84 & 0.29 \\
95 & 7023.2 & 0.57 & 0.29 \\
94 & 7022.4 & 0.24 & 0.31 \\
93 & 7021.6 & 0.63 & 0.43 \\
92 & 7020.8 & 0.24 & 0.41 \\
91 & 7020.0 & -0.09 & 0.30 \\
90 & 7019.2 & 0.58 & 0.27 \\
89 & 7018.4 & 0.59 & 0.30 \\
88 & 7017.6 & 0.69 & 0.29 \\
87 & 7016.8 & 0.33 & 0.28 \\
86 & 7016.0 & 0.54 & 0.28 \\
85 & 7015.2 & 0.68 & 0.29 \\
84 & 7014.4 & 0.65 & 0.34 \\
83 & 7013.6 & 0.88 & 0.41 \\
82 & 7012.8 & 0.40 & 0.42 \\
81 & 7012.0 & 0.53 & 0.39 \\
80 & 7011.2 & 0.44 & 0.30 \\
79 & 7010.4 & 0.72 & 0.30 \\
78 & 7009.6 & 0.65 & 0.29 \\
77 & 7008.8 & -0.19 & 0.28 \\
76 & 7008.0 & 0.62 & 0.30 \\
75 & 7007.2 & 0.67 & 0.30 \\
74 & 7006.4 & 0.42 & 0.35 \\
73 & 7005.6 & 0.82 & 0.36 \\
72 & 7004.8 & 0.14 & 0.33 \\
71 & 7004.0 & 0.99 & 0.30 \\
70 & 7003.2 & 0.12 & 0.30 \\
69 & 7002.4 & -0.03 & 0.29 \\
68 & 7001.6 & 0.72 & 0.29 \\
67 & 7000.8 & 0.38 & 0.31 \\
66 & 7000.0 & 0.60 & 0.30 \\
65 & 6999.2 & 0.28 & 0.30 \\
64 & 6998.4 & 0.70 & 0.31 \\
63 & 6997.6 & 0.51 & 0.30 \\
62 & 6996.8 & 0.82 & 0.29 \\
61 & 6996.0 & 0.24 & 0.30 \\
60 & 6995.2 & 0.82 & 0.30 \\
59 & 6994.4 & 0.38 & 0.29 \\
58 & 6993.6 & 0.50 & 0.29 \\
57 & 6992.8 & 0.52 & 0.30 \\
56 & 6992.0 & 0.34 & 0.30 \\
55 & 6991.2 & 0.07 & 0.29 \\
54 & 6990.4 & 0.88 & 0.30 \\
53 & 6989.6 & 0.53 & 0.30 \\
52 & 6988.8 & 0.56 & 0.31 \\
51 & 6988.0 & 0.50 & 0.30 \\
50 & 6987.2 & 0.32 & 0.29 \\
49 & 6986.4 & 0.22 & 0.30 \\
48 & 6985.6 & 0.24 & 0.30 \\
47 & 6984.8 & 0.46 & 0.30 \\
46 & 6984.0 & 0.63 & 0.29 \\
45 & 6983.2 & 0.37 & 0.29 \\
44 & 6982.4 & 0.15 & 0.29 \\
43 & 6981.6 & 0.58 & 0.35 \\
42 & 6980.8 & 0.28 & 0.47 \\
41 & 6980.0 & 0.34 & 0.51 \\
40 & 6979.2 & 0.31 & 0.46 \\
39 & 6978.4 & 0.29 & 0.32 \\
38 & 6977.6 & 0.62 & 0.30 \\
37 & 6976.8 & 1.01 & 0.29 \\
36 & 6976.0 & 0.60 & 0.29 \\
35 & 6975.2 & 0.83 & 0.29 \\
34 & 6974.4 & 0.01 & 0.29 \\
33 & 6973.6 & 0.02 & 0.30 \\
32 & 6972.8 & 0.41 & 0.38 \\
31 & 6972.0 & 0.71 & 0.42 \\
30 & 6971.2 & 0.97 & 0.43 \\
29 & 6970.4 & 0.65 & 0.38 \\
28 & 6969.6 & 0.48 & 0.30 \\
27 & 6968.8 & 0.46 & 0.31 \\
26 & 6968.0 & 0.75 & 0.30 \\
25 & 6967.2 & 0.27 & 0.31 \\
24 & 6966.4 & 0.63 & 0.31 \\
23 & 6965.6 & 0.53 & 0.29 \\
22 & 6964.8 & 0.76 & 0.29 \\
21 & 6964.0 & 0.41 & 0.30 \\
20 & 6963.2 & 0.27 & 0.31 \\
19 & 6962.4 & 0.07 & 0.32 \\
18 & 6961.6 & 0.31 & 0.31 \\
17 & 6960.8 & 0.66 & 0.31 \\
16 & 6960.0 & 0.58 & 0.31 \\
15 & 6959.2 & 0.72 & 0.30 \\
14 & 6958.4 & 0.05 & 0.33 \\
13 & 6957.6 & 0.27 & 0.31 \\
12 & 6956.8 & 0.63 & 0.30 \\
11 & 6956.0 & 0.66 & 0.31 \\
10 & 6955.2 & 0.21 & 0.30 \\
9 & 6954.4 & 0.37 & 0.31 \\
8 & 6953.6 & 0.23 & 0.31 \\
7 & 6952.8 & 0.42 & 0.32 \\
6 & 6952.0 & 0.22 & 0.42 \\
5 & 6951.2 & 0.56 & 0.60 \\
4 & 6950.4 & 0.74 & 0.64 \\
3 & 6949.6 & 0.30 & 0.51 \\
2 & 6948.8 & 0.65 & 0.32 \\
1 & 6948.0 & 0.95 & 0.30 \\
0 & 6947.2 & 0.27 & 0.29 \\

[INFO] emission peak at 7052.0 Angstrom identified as [O II] 3727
